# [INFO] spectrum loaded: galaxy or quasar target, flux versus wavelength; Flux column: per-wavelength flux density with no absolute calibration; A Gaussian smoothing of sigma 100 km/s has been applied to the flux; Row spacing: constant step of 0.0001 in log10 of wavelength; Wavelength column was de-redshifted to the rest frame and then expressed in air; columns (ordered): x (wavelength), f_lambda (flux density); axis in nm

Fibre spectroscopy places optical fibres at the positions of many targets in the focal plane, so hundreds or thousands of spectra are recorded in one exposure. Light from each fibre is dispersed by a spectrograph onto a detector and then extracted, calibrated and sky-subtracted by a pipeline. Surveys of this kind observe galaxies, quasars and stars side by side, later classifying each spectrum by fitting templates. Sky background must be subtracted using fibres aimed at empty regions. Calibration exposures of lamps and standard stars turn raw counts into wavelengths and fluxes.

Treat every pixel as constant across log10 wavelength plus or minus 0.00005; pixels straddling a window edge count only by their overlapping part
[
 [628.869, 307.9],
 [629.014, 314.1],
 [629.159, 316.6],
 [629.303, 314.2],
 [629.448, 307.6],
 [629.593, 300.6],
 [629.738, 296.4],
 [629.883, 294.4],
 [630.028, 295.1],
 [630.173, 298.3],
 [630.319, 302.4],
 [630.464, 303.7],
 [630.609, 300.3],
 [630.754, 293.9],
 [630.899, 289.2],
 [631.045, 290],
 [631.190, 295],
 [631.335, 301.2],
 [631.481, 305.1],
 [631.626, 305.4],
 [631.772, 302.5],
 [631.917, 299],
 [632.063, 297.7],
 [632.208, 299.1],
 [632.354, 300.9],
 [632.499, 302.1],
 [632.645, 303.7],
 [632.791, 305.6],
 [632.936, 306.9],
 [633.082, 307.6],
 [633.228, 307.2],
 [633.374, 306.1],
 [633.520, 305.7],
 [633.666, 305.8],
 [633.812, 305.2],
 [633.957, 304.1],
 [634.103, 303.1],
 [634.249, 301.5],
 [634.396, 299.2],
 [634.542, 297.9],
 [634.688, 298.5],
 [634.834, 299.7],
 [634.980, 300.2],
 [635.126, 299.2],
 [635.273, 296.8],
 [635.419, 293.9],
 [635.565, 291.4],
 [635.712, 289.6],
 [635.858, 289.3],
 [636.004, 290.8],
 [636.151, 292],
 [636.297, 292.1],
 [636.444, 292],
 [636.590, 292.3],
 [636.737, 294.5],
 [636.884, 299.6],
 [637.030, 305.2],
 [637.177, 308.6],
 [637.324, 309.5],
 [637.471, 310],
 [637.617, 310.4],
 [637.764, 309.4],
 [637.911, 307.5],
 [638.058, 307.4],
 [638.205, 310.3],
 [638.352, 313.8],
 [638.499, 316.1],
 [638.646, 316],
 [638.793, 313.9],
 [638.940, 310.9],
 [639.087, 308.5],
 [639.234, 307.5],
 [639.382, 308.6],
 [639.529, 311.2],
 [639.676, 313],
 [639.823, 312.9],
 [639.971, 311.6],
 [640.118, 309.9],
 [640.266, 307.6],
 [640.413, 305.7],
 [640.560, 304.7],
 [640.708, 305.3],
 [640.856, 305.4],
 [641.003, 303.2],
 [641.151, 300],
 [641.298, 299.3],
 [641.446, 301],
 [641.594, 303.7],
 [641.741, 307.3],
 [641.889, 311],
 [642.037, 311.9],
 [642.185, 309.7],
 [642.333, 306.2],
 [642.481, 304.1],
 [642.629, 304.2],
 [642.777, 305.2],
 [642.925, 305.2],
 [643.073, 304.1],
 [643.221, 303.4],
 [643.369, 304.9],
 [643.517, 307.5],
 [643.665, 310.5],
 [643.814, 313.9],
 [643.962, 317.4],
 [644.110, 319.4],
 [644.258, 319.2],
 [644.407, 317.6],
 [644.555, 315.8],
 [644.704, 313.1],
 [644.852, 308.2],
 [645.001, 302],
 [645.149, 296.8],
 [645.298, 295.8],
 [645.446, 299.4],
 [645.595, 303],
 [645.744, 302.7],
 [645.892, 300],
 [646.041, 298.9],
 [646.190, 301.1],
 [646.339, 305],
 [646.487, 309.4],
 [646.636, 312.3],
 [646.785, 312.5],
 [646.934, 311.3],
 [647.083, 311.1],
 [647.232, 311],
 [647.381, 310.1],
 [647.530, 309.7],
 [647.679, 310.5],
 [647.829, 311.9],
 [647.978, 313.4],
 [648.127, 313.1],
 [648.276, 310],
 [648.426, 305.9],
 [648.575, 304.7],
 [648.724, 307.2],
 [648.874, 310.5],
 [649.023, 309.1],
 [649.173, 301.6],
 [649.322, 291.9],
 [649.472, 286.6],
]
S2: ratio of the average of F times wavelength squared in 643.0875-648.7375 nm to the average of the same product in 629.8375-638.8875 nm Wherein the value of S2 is 1.1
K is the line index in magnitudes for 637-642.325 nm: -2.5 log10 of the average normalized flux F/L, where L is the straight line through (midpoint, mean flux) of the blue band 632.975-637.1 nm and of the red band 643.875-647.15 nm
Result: -0.021 mag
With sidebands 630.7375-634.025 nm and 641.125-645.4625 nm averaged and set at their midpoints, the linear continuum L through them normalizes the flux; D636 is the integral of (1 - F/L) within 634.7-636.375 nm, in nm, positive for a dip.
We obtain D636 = 0.05 nm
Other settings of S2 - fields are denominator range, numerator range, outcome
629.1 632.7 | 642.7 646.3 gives 1.07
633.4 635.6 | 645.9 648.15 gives 1.07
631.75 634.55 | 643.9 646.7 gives 1.05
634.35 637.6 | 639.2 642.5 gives 1.05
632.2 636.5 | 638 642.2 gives 1.05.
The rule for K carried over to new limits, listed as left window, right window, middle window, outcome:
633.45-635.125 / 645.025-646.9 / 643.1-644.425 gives -0.032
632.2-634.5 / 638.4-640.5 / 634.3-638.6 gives 0.025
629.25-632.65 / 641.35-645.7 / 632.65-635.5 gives -0.002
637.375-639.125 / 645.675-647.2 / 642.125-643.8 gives 0.009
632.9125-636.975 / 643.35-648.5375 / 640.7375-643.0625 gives 0.000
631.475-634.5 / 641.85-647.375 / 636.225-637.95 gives 0.009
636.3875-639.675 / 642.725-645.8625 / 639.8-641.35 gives 0.007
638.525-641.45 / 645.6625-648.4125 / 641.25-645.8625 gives 0.004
